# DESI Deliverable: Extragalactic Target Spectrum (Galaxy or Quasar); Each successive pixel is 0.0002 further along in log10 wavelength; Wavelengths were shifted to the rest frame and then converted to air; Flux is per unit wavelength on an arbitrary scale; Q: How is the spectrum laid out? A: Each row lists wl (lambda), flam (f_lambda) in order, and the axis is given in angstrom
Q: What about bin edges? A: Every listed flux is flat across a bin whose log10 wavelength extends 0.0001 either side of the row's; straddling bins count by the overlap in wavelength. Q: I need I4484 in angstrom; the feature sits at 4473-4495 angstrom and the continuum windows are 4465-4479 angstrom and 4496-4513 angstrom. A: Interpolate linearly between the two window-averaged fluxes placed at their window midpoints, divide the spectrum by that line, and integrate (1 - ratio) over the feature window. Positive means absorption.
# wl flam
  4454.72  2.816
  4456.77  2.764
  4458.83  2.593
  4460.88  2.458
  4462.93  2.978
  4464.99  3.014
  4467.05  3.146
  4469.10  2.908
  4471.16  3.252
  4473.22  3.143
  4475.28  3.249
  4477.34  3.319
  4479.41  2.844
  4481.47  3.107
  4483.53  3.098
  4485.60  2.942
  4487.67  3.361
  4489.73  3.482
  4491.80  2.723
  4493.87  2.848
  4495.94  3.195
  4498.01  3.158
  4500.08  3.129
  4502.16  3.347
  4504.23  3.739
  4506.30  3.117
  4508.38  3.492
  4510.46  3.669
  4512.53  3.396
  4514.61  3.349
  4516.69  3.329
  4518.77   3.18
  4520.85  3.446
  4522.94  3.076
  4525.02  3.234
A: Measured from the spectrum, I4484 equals 0.9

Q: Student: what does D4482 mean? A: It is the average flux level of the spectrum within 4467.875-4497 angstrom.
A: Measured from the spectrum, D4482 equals 3.11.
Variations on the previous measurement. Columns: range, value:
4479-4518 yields 3.23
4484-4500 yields 3.1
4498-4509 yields 3.34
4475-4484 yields 3.11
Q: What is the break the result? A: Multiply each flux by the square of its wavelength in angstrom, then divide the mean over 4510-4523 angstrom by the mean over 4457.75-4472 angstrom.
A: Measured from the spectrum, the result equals 1.18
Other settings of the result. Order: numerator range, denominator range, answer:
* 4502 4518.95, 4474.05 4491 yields 1.09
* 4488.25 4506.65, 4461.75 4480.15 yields 1.05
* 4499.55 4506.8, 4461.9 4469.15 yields 1.13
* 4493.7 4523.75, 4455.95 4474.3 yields 1.16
